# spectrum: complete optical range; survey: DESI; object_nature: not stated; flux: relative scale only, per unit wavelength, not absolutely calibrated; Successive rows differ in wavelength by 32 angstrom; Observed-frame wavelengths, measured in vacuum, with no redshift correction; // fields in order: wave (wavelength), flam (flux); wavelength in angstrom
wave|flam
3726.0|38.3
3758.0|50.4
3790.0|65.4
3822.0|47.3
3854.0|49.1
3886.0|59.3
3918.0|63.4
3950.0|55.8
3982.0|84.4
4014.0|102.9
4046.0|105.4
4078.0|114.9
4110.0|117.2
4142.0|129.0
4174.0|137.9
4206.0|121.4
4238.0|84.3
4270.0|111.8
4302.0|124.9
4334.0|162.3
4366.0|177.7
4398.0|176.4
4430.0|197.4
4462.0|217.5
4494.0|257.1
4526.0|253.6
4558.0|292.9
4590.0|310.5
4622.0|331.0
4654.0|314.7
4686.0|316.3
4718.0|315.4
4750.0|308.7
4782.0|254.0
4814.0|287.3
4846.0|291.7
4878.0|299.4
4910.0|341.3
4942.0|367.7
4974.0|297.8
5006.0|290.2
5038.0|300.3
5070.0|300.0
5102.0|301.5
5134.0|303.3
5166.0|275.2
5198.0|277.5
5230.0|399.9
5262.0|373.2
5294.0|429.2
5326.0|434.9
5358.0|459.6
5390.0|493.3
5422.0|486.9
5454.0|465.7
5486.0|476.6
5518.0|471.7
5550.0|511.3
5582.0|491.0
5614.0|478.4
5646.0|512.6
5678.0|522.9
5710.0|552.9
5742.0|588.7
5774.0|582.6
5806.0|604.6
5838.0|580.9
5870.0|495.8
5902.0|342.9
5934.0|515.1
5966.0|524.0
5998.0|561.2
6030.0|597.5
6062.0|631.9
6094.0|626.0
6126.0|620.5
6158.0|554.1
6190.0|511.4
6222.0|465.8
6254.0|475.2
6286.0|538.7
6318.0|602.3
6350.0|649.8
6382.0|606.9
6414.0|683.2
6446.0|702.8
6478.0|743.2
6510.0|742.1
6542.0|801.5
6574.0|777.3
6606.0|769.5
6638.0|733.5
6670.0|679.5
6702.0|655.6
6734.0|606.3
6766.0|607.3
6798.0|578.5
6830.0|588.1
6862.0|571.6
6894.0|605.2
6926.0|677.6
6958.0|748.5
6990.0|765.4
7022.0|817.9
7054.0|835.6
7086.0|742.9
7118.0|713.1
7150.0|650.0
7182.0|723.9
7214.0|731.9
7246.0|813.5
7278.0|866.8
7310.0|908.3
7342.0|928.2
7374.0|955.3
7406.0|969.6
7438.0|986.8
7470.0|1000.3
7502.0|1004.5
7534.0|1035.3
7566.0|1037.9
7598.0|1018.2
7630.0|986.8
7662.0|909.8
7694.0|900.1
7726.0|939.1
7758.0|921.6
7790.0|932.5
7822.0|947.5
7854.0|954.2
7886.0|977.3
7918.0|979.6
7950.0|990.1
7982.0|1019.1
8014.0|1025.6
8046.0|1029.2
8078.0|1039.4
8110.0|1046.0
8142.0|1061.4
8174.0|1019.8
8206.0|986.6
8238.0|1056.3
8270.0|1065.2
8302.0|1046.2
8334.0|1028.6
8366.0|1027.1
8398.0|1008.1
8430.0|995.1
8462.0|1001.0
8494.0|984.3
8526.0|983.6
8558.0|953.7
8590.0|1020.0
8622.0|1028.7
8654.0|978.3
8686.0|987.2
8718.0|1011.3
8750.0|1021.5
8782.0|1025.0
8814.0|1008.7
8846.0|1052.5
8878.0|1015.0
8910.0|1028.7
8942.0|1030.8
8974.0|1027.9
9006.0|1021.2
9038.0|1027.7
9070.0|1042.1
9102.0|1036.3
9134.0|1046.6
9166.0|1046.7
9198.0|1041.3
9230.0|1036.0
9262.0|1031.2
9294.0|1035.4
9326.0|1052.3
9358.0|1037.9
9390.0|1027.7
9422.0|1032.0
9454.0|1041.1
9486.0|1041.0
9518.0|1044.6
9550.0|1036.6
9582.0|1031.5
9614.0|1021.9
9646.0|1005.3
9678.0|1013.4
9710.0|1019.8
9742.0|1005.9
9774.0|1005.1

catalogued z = 0.000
